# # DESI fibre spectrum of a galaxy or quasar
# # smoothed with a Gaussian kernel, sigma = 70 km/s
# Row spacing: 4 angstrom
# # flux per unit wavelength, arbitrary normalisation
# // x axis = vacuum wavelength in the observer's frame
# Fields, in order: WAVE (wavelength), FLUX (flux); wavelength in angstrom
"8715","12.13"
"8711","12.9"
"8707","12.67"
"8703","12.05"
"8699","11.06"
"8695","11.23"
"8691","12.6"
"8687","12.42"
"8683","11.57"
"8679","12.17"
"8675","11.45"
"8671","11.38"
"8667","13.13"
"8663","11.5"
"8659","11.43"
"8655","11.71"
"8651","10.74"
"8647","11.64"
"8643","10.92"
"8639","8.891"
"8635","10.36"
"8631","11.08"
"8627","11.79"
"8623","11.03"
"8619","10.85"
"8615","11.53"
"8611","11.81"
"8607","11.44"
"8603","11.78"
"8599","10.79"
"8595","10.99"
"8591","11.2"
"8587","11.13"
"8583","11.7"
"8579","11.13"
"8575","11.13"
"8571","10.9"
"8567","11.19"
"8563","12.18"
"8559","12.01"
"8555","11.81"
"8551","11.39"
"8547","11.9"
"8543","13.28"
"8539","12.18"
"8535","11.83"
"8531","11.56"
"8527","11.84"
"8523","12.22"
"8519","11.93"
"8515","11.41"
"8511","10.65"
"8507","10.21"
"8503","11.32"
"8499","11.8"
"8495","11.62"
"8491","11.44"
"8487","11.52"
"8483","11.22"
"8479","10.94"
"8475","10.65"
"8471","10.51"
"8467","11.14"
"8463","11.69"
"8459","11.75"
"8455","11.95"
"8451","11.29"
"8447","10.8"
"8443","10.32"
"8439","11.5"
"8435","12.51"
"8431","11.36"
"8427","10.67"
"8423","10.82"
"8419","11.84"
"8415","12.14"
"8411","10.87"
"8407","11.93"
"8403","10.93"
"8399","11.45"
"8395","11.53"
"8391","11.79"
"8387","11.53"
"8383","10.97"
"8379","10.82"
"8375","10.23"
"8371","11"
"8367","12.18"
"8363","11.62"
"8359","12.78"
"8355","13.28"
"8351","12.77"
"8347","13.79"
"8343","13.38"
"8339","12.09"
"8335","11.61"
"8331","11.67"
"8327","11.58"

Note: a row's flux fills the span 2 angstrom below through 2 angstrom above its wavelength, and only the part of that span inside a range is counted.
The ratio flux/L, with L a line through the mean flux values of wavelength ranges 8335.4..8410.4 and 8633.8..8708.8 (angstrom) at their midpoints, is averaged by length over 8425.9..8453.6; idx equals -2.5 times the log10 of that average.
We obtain 0.05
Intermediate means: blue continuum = 11.9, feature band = 11.2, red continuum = 11.5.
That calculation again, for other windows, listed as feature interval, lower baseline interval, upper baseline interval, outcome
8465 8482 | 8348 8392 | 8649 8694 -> 0.091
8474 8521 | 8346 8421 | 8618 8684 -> 0.029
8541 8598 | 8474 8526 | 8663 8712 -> 0.002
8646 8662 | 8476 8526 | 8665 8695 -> 0.053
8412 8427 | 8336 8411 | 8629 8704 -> 0.034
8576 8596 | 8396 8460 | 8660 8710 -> 0.046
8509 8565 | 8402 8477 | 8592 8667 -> -0.059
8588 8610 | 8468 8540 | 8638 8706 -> 0.022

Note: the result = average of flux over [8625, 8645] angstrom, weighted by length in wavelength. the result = 10.6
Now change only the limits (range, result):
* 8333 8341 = 11.8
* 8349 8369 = 12.5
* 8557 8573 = 11.6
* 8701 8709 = 12.4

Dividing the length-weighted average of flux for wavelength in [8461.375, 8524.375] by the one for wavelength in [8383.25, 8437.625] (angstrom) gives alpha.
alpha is 0.98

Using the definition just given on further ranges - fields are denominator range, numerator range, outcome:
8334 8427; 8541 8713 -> 0.98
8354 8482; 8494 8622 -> 1.01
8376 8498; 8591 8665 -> 0.98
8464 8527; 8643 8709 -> 1.04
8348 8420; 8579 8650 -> 0.95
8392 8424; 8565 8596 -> 0.97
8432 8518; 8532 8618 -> 1.03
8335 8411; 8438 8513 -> 0.94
